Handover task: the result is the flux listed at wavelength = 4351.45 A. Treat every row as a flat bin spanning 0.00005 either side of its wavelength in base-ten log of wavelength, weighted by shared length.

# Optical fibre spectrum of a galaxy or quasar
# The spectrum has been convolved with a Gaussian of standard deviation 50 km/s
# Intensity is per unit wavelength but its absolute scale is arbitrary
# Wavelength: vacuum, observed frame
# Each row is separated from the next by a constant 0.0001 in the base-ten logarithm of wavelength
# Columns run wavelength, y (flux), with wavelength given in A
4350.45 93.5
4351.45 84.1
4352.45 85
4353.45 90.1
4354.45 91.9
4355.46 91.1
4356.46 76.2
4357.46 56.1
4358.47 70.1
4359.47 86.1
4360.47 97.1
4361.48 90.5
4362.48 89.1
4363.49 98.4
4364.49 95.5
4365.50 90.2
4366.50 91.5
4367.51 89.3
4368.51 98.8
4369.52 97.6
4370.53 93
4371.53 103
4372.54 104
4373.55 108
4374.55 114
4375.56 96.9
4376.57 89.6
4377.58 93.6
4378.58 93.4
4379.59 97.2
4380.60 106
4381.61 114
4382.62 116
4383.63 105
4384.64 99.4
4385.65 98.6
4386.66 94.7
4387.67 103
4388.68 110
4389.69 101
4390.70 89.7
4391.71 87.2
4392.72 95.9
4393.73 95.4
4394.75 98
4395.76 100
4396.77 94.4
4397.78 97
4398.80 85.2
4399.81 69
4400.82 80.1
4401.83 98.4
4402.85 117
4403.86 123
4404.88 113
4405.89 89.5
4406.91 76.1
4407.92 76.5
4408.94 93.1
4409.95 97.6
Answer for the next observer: 84.1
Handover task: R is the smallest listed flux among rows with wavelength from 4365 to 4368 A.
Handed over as 89.3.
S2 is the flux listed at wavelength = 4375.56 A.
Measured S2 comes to 96.9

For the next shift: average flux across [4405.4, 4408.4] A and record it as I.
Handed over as 80.7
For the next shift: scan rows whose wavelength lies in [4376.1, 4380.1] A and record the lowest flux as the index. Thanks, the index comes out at 89.6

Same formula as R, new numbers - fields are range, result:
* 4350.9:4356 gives 84.1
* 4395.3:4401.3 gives 69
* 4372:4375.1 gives 104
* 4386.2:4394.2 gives 87.2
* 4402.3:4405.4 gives 113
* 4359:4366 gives 86.1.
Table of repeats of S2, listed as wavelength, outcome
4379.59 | 97.2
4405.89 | 89.5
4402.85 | 117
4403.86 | 123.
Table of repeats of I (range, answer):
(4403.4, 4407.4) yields 100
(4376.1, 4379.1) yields 92.4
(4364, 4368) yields 91.5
